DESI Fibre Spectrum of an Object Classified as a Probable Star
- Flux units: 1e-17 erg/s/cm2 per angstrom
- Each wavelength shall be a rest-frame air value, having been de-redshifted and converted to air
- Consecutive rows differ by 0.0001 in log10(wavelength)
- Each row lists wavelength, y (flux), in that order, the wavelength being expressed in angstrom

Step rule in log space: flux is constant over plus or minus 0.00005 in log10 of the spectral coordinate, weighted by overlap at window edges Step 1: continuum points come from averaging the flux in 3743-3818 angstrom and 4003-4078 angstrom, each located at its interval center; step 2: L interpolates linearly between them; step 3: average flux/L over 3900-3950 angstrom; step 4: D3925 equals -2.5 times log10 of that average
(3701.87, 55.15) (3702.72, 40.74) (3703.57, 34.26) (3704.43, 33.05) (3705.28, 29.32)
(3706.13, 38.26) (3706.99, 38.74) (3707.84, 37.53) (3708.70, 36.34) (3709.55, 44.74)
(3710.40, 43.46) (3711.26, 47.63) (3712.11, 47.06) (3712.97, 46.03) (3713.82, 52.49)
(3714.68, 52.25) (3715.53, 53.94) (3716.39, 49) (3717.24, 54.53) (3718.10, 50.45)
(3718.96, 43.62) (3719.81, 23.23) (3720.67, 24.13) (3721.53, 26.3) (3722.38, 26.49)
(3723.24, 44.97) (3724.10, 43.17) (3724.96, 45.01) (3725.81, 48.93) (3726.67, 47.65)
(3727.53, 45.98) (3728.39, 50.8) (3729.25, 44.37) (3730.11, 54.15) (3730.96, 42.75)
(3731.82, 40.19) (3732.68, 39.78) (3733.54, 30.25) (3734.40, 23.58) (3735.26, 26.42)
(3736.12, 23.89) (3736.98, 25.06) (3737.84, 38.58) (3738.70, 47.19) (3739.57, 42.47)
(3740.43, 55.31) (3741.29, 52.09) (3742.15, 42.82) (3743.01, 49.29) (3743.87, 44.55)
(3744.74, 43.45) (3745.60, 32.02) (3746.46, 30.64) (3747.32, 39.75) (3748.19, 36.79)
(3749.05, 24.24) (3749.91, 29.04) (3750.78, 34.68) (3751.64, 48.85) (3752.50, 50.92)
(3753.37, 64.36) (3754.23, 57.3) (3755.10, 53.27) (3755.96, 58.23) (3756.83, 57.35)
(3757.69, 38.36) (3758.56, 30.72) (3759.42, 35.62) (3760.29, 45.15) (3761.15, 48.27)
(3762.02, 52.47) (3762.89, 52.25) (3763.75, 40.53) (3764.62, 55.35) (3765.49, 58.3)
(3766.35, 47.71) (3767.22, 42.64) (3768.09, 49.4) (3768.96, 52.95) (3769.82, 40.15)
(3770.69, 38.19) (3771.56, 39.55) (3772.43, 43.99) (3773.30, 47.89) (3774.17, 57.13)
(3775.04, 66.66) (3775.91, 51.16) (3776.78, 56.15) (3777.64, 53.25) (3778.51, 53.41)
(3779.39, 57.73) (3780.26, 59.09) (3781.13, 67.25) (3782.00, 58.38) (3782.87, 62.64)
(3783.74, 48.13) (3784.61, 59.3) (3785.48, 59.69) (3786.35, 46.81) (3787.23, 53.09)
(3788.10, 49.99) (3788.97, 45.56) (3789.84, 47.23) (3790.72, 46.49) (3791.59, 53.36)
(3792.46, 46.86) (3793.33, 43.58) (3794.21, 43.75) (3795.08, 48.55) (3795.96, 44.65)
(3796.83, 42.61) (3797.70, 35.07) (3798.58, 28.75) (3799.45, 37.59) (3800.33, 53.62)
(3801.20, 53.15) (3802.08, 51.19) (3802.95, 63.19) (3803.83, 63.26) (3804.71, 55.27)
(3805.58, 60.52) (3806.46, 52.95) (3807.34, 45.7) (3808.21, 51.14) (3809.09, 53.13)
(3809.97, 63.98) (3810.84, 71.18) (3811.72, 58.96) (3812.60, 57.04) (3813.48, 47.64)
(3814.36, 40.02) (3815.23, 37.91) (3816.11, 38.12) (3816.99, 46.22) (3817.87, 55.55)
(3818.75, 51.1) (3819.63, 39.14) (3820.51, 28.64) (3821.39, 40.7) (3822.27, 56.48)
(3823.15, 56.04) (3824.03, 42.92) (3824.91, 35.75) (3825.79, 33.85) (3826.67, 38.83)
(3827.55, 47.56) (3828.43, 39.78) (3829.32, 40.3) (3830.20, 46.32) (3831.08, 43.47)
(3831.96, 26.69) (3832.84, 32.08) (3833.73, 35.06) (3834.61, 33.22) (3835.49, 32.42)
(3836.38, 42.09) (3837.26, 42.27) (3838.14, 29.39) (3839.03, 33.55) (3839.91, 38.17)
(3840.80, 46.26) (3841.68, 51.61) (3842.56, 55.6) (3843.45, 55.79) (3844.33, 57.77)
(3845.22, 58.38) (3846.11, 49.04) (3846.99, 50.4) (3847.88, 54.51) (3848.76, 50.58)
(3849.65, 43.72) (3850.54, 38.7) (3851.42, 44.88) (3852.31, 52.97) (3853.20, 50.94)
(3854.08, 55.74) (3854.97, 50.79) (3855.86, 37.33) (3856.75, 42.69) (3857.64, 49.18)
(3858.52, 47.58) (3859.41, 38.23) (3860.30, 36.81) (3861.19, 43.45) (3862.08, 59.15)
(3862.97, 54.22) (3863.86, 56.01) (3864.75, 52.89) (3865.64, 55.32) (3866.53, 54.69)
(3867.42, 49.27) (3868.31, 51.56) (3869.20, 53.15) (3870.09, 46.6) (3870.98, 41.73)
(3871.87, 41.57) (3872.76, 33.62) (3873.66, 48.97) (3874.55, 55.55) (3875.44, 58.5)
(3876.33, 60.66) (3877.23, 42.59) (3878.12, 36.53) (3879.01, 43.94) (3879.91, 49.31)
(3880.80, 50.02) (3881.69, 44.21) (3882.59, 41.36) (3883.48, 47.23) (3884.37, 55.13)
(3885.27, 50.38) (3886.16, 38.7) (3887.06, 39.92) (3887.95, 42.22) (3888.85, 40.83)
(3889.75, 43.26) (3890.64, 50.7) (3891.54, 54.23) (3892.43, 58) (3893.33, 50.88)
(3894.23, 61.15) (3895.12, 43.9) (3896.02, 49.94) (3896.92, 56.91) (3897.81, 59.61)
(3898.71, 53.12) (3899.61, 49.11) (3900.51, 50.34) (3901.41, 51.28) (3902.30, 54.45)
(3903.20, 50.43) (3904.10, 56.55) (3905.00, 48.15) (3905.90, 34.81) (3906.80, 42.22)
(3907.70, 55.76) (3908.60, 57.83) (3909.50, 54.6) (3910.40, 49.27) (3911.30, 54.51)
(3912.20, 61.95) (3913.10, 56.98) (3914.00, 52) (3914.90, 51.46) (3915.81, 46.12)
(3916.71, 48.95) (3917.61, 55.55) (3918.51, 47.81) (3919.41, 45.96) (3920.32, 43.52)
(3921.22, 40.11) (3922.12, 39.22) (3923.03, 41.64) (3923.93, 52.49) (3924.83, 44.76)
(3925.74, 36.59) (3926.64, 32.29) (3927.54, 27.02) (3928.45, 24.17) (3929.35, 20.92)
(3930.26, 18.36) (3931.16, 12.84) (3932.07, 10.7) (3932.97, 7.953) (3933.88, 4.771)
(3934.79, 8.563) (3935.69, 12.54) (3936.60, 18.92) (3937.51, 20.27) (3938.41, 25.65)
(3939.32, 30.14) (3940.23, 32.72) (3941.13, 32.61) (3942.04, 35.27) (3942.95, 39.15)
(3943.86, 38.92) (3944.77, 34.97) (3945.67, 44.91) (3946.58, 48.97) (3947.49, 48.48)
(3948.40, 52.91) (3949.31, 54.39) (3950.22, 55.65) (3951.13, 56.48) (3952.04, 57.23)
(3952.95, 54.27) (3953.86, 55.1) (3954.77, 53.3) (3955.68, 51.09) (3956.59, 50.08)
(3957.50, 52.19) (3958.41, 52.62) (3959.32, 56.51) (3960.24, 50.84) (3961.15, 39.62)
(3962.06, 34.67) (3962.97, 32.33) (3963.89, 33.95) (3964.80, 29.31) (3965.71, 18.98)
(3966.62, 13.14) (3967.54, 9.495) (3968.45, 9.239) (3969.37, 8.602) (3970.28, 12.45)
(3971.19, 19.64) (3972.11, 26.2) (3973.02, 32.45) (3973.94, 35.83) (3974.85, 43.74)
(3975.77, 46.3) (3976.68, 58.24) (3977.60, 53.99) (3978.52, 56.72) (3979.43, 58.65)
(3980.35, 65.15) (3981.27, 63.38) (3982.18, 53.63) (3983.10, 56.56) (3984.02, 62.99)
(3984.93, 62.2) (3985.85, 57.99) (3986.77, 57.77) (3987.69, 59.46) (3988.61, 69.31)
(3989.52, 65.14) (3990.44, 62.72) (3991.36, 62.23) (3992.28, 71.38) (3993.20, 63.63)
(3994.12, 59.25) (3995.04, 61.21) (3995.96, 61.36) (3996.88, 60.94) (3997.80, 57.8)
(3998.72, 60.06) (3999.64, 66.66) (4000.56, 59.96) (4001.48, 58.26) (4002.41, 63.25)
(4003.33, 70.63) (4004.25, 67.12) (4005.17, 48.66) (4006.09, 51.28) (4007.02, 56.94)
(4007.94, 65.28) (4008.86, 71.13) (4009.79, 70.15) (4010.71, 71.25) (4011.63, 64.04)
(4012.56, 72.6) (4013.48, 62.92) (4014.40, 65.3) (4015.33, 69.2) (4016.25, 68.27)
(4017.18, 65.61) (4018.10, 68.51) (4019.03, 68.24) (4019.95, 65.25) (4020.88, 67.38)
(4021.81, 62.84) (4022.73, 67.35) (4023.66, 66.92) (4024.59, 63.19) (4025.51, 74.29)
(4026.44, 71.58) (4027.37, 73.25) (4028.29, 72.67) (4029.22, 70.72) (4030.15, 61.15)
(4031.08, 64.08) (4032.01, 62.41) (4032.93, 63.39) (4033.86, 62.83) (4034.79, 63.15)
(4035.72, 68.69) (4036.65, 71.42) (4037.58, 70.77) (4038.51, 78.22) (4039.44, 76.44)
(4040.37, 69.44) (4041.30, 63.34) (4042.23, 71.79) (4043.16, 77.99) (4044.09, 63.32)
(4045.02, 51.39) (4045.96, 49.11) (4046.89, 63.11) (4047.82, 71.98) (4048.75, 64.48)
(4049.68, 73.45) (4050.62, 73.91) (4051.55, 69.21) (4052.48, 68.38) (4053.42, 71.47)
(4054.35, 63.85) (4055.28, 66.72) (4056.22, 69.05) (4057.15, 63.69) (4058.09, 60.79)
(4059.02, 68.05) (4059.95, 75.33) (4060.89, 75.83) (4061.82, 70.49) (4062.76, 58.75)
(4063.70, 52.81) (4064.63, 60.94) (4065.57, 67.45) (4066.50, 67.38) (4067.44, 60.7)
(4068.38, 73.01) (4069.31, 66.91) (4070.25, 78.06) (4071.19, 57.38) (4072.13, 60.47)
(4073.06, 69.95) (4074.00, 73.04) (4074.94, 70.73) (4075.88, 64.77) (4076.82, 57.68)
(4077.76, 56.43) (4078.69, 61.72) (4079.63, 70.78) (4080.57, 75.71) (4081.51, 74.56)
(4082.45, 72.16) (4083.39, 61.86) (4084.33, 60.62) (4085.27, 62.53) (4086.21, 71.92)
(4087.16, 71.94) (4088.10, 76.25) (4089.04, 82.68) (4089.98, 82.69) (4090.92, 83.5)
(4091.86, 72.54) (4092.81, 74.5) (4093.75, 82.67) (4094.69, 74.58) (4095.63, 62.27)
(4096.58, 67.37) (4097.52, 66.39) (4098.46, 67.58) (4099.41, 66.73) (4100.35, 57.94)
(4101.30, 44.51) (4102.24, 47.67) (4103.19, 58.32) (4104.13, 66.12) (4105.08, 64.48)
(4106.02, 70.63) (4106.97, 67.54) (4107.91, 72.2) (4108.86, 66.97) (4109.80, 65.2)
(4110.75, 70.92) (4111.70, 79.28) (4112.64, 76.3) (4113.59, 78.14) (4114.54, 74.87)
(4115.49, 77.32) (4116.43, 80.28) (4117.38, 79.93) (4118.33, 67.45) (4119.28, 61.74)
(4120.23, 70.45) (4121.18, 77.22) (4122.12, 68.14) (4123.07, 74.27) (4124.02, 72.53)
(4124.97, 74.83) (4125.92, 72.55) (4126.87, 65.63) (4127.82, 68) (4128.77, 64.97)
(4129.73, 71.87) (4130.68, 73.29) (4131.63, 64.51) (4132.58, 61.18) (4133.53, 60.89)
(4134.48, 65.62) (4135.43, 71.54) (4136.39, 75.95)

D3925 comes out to 0.43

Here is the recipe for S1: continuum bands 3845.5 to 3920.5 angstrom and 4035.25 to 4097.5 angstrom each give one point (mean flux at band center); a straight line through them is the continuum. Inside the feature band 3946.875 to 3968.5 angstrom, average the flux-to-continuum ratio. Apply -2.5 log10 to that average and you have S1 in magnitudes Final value 0.30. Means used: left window 49.3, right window 68.5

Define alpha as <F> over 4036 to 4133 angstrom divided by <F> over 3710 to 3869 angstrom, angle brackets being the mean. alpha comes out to 1.48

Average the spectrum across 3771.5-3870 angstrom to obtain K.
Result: 48.3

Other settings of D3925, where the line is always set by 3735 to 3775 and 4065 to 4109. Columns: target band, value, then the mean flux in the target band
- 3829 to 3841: 0.325 mag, 37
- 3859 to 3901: 0.091 mag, 48.8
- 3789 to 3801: 0.068 mag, 44.3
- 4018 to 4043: -0.074 mag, 68.2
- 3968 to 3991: 0.247 mag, 48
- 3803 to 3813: -0.199 mag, 57.7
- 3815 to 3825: 0.104 mag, 44.4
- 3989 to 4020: -0.036 mag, 64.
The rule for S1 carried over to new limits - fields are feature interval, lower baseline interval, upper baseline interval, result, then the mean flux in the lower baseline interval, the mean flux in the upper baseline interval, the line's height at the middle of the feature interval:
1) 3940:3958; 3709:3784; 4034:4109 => 0.235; 45.4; 67.5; 59.1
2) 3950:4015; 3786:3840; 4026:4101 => 0.170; 45.5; 68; 60.7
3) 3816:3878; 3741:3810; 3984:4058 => 0.172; 48.7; 65.6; 53.6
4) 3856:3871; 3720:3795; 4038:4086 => 0.088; 45.7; 66.8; 53.1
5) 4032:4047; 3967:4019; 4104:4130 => -0.081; 55.8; 71.5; 61.7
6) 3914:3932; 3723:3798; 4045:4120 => 0.440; 46.3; 68.1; 57.3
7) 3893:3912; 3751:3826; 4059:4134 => 0.099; 49.7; 68.7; 56.8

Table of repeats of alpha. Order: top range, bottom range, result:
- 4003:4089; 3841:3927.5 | 1.37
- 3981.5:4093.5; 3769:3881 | 1.38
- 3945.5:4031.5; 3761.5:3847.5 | 1.14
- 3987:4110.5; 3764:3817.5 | 1.31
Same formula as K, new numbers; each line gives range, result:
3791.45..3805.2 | 47.7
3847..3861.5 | 46.3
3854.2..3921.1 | 49.2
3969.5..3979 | 37.6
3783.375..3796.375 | 49.1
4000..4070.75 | 66.6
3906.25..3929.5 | 45.8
